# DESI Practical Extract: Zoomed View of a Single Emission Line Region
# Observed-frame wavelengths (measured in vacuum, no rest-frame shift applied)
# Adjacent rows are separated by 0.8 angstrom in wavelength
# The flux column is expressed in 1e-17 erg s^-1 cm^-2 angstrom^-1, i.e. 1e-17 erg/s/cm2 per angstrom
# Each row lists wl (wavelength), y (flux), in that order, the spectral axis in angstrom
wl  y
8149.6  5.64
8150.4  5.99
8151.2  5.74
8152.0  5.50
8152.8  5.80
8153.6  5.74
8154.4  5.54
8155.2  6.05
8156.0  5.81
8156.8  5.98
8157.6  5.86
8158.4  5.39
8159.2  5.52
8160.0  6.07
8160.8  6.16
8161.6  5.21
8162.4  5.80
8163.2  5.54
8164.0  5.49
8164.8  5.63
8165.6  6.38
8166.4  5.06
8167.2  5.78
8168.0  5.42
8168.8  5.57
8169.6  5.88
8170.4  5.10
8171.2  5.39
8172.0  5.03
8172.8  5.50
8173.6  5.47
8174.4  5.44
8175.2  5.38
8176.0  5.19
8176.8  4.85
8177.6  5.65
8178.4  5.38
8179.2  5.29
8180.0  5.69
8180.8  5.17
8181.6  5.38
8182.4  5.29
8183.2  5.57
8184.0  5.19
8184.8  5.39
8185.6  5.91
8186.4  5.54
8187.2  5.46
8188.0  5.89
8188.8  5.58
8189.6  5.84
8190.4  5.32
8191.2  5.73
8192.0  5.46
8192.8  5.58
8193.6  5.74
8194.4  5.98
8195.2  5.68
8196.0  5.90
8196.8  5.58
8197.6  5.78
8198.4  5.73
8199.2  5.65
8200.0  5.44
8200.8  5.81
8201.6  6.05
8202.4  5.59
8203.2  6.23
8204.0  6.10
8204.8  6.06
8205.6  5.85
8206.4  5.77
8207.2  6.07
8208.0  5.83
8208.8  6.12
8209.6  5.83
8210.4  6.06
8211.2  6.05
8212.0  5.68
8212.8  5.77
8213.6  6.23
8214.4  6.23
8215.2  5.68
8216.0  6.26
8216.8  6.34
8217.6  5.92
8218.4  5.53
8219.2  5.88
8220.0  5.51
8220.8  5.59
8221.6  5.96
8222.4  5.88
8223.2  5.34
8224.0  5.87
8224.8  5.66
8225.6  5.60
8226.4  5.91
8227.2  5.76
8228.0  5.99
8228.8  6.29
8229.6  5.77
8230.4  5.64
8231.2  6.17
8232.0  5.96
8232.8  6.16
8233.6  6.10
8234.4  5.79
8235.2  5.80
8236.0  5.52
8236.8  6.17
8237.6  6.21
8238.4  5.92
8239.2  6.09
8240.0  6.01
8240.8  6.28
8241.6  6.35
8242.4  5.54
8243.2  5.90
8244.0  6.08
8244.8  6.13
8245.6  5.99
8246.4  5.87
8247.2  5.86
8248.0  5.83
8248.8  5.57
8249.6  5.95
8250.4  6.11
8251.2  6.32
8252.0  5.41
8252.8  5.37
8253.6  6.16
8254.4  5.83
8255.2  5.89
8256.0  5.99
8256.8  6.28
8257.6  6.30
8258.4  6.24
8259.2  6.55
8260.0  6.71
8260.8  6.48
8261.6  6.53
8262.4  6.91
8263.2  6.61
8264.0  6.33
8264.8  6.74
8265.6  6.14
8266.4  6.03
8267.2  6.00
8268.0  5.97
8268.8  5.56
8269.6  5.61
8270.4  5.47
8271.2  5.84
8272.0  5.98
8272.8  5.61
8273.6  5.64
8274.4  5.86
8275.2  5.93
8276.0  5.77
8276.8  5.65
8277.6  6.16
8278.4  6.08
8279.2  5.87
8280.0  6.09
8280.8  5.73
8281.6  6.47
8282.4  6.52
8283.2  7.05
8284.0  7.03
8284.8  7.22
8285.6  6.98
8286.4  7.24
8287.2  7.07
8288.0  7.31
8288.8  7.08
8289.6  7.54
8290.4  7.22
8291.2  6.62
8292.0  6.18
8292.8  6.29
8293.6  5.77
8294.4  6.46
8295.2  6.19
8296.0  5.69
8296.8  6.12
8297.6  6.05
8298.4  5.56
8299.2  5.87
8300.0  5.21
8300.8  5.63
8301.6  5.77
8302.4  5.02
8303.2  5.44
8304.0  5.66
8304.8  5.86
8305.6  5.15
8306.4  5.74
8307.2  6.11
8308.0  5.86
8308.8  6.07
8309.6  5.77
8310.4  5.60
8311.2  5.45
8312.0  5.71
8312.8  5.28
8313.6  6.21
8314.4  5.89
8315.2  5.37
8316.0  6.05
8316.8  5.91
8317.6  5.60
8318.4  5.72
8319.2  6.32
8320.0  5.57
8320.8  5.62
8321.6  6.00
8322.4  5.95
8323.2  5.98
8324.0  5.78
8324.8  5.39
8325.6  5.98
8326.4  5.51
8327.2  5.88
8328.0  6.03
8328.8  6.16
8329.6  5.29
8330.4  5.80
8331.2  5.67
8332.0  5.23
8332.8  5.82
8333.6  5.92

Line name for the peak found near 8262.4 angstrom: H-alpha 6563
